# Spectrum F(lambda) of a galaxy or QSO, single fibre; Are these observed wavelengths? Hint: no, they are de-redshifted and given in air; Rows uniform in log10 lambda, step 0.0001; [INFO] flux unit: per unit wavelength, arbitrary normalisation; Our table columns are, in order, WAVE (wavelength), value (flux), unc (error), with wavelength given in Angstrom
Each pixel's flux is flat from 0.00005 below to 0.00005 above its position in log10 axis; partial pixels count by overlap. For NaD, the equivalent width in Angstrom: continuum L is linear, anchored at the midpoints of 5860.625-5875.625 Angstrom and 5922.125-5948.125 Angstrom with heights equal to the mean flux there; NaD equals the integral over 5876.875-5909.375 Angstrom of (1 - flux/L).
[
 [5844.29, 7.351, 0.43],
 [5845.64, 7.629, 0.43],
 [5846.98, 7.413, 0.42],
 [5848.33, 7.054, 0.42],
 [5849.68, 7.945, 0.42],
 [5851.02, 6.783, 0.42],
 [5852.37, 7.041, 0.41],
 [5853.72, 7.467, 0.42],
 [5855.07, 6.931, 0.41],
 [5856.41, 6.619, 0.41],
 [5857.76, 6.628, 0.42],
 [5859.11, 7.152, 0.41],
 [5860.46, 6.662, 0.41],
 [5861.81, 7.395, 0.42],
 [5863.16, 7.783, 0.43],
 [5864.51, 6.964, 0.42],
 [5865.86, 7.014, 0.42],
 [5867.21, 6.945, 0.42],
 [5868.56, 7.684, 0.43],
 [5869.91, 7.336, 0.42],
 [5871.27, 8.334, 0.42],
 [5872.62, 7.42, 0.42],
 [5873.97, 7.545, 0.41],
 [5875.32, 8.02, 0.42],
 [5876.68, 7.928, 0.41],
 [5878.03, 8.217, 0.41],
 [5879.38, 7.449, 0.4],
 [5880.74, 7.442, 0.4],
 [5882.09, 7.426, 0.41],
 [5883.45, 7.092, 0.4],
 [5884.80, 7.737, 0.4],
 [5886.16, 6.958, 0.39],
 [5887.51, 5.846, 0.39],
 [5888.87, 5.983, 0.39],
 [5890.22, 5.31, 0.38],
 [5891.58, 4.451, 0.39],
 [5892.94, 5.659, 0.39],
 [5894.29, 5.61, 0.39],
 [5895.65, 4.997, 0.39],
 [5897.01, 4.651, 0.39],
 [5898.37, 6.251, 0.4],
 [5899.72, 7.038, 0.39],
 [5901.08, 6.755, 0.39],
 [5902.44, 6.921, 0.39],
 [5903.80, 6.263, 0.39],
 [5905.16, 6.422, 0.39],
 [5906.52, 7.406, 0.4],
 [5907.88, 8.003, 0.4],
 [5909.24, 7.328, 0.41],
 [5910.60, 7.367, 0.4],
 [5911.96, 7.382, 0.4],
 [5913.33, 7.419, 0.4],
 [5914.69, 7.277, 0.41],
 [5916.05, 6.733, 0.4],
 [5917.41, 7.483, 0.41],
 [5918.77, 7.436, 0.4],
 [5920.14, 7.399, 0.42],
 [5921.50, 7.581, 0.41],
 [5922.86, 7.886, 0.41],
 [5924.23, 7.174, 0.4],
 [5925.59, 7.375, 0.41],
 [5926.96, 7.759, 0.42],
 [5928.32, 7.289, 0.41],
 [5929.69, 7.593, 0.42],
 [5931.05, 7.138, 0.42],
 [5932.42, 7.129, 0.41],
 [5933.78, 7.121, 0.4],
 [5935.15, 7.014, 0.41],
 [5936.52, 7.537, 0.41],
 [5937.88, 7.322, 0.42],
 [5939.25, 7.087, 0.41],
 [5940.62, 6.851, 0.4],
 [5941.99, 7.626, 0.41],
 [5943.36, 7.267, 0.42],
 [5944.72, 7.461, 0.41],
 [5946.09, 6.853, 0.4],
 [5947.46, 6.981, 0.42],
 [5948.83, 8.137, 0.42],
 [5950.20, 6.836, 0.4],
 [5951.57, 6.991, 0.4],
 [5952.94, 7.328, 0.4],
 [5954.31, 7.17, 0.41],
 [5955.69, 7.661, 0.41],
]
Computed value 3.67 Angstrom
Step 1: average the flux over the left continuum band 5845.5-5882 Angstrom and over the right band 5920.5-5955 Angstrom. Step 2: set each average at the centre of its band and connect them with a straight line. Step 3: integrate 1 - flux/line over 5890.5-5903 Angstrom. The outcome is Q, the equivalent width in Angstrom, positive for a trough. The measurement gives 2.6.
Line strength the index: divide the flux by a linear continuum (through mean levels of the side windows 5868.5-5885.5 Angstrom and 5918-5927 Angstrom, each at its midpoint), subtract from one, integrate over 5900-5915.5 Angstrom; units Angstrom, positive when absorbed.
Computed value 0.8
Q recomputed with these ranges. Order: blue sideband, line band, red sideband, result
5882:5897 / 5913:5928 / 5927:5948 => -1.4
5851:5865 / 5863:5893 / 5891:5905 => -2.8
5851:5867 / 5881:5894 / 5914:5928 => 1.7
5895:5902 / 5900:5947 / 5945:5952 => -4.9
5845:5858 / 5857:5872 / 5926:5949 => -0.2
